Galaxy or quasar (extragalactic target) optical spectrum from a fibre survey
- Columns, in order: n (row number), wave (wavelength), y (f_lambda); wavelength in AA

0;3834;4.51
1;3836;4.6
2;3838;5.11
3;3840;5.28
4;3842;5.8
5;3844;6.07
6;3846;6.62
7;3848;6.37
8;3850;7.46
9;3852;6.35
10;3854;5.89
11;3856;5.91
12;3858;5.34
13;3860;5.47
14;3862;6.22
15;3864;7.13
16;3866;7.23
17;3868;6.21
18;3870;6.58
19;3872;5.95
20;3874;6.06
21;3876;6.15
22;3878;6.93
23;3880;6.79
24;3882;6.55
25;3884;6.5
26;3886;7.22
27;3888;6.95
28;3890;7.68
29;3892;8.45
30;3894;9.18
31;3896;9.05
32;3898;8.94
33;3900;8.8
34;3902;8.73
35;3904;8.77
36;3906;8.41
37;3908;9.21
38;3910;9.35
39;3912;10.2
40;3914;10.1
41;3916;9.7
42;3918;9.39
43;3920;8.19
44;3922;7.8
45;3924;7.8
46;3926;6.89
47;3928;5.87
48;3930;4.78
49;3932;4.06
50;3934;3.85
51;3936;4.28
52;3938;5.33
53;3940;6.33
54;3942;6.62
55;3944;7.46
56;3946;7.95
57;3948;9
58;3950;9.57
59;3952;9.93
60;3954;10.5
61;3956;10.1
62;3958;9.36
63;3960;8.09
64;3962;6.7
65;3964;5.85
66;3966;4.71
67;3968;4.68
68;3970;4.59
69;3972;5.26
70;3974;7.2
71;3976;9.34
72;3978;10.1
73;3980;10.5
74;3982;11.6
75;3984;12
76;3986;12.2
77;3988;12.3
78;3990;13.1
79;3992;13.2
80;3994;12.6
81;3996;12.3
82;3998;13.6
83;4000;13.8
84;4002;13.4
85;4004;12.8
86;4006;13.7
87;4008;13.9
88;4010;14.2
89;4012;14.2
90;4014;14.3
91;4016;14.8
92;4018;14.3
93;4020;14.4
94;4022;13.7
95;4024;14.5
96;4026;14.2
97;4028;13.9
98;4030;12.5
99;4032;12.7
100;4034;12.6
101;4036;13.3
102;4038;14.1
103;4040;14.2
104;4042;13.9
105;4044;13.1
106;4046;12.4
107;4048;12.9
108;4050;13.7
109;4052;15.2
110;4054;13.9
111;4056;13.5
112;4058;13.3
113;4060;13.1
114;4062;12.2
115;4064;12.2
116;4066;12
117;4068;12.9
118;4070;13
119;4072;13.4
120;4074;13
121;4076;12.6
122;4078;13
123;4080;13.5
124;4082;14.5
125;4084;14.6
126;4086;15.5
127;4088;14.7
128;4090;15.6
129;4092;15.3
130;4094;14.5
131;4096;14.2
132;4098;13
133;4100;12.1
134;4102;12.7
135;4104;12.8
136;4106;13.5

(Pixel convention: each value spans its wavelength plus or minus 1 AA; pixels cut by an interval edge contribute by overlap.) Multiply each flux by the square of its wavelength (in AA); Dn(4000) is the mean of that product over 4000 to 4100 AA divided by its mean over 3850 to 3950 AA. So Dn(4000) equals 2.03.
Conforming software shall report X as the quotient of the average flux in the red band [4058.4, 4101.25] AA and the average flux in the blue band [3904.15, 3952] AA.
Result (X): 1.79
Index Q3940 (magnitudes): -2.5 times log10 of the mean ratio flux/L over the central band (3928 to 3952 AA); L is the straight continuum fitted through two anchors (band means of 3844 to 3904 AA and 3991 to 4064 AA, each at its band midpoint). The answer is 0.47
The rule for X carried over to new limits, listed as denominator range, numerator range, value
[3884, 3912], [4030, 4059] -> 1.58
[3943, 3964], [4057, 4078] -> 1.47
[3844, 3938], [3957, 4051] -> 1.65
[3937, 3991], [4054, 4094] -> 1.59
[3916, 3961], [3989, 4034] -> 1.82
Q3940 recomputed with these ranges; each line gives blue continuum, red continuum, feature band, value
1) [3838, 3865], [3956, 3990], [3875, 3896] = -0.08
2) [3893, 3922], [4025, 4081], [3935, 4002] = 0.19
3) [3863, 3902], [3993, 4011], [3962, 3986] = 0.45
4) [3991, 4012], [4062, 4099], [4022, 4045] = 0.00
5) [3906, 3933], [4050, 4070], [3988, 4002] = -0.21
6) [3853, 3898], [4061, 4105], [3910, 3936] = 0.13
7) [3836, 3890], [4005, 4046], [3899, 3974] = 0.25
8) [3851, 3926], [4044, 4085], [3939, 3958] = 0.11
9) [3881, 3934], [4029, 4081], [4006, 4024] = -0.21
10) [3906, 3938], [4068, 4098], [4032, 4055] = -0.10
